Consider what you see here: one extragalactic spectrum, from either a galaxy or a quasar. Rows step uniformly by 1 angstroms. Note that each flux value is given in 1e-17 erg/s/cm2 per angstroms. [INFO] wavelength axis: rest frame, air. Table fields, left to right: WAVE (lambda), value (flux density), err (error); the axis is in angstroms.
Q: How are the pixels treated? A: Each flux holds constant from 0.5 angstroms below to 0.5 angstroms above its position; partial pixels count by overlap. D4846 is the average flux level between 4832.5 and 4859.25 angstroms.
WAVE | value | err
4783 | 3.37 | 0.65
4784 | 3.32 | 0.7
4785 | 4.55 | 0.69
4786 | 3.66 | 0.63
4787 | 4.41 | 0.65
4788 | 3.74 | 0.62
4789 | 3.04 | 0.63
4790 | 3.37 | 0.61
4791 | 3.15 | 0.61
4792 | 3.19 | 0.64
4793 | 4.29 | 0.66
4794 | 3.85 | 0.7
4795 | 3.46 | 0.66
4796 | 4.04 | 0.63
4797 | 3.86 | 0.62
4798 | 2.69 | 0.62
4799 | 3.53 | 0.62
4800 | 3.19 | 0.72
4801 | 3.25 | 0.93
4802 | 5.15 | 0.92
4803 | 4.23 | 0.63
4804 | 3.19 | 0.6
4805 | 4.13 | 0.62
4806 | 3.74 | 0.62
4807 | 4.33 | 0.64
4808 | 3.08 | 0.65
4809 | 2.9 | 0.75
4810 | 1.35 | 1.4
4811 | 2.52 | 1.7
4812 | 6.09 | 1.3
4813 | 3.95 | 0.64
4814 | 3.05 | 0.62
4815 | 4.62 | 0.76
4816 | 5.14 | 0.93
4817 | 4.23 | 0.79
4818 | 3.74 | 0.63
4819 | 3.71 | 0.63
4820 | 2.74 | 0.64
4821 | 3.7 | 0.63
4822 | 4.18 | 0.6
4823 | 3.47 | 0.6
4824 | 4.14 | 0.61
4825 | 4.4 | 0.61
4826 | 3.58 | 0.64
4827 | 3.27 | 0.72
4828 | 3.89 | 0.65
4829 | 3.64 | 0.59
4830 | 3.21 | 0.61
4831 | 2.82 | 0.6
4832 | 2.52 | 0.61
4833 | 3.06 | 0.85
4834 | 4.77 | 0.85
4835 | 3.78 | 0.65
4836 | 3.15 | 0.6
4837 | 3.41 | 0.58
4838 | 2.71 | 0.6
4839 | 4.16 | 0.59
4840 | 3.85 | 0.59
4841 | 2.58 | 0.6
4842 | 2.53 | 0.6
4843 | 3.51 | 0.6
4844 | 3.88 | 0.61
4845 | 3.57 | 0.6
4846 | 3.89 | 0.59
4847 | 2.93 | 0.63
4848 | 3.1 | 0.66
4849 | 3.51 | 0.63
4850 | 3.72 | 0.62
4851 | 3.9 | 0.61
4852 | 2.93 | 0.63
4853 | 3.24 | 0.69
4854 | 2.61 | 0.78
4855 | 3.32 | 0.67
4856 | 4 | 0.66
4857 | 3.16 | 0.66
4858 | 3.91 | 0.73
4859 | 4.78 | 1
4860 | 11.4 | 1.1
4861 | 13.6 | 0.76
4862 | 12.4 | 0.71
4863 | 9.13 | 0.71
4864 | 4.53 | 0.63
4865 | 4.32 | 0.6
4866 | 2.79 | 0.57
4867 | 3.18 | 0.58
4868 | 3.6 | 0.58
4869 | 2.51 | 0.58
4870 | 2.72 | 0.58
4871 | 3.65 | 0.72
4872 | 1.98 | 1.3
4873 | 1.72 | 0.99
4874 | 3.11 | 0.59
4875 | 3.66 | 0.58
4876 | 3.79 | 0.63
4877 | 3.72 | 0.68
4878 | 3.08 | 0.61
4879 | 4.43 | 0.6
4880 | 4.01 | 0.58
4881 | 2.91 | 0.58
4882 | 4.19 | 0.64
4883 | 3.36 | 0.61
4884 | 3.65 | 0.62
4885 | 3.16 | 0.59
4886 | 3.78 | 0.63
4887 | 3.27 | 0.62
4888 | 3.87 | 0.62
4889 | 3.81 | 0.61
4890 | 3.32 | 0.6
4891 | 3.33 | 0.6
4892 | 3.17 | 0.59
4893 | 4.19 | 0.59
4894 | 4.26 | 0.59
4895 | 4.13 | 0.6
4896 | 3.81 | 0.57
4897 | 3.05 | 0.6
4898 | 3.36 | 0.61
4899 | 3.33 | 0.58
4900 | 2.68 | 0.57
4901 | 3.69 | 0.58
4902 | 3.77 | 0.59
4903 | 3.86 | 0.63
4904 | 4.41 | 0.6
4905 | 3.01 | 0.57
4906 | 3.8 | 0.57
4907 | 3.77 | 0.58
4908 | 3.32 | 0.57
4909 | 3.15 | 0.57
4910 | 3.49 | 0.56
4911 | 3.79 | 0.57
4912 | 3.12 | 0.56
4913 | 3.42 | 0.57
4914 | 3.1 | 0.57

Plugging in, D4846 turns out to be 3.47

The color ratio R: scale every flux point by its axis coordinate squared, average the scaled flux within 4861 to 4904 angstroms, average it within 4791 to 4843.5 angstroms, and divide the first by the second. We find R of 1.1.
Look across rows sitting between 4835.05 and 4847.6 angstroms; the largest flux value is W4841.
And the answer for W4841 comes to 4.16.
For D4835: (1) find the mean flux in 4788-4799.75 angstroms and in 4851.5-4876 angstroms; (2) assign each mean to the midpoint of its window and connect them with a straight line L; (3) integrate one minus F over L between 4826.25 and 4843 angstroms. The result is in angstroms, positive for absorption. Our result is 3.3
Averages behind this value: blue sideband 3.5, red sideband 4.66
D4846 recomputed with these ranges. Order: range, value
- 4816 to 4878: 3.99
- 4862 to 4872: 4.36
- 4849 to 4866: 5.54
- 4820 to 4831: 3.66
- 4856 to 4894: 4.35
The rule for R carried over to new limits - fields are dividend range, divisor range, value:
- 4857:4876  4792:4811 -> 1.48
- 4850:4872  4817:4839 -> 1.41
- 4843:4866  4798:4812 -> 1.46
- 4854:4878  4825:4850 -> 1.40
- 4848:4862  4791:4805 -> 1.43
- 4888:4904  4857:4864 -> 0.44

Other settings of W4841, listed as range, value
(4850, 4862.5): 13.6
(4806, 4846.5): 6.09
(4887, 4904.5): 4.41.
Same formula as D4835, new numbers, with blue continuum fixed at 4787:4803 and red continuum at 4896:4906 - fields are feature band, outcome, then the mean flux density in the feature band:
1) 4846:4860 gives -0.8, 3.77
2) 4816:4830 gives -0.7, 3.78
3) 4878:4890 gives -0.4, 3.64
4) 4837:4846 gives 0.5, 3.38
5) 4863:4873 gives 0.2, 3.47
